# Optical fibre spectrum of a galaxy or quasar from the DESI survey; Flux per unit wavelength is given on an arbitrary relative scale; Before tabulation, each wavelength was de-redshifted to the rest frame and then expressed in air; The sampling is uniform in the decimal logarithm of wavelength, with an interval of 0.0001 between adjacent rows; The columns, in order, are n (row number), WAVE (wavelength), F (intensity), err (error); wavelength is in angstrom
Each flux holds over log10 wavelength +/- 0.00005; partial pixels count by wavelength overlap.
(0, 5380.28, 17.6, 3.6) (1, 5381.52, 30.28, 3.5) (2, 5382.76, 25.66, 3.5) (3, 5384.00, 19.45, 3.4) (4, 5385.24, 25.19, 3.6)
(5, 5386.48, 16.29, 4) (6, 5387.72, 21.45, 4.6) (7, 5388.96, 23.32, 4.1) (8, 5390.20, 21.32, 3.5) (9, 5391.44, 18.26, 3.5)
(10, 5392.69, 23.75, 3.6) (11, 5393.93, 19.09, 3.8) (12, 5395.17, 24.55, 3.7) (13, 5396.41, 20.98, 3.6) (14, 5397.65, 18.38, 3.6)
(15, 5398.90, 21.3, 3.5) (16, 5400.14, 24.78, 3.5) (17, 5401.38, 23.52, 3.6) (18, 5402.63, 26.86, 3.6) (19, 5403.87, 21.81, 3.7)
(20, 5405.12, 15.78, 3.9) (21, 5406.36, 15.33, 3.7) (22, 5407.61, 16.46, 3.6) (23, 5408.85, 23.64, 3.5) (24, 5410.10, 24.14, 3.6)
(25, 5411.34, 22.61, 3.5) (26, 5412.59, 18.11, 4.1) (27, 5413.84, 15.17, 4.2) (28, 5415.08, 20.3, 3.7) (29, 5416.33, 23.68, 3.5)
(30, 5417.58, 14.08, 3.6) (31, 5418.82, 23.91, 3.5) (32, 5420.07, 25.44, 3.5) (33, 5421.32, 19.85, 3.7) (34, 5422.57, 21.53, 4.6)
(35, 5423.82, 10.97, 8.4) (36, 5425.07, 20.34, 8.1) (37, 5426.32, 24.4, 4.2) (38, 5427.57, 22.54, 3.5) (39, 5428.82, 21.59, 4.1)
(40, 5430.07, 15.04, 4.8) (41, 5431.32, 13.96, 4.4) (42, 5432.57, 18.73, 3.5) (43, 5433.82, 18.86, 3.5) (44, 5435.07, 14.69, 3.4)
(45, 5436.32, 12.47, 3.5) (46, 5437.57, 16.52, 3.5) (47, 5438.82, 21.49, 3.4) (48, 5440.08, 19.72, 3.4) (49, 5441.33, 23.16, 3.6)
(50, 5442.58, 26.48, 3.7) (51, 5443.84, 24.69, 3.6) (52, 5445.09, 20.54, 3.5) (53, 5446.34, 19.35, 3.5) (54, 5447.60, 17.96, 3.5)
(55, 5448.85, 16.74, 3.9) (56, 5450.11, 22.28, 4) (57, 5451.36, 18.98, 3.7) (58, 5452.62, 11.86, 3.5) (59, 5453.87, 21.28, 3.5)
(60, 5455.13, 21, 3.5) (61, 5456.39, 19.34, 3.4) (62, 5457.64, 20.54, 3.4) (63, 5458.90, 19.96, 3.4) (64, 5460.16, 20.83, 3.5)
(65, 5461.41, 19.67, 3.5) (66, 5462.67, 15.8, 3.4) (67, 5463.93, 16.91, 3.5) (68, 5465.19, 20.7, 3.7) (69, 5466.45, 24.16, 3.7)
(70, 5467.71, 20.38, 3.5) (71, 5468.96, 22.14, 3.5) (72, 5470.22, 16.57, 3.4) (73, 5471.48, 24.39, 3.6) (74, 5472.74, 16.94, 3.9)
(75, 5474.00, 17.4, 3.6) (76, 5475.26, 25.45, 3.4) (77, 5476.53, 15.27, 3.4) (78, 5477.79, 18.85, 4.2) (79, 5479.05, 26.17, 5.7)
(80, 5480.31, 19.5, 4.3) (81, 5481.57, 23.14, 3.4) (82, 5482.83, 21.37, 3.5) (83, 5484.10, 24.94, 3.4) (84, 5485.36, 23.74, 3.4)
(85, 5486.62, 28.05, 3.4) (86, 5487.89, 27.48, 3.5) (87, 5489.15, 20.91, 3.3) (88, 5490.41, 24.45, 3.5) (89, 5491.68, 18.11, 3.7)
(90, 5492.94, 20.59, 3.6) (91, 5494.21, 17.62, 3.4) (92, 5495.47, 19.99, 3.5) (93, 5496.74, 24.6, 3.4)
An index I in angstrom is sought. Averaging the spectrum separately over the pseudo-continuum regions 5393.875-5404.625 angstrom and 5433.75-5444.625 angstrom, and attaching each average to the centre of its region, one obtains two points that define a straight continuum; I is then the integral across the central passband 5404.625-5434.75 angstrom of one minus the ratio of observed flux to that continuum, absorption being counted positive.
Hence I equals 2.4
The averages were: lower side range 22.5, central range 19.4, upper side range 19.9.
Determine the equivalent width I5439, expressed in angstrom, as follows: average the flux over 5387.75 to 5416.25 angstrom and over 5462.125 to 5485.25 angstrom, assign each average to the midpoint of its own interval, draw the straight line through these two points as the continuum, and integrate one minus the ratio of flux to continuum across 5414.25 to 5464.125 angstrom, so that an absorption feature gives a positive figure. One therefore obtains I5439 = 3.2 angstrom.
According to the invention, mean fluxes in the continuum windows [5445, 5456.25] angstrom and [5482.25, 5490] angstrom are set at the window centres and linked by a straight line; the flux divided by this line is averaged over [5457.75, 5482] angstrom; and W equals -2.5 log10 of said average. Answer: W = 0.085 mag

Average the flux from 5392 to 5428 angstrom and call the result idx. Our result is 20.8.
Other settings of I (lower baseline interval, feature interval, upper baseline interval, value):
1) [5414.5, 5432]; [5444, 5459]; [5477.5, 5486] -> 1.4 angstrom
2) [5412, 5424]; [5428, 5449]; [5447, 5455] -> -0.2 angstrom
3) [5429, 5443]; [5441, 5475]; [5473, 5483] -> -0.9 angstrom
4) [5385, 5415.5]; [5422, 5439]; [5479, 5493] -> 2.9 angstrom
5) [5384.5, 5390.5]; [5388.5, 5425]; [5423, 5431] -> -0.6 angstrom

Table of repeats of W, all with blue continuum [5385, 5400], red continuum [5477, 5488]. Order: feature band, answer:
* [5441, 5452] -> 0.07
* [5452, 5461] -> 0.18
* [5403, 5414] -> 0.11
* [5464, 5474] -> 0.14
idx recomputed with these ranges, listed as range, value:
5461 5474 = 19.7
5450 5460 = 19.3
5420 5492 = 20.2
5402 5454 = 19.6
